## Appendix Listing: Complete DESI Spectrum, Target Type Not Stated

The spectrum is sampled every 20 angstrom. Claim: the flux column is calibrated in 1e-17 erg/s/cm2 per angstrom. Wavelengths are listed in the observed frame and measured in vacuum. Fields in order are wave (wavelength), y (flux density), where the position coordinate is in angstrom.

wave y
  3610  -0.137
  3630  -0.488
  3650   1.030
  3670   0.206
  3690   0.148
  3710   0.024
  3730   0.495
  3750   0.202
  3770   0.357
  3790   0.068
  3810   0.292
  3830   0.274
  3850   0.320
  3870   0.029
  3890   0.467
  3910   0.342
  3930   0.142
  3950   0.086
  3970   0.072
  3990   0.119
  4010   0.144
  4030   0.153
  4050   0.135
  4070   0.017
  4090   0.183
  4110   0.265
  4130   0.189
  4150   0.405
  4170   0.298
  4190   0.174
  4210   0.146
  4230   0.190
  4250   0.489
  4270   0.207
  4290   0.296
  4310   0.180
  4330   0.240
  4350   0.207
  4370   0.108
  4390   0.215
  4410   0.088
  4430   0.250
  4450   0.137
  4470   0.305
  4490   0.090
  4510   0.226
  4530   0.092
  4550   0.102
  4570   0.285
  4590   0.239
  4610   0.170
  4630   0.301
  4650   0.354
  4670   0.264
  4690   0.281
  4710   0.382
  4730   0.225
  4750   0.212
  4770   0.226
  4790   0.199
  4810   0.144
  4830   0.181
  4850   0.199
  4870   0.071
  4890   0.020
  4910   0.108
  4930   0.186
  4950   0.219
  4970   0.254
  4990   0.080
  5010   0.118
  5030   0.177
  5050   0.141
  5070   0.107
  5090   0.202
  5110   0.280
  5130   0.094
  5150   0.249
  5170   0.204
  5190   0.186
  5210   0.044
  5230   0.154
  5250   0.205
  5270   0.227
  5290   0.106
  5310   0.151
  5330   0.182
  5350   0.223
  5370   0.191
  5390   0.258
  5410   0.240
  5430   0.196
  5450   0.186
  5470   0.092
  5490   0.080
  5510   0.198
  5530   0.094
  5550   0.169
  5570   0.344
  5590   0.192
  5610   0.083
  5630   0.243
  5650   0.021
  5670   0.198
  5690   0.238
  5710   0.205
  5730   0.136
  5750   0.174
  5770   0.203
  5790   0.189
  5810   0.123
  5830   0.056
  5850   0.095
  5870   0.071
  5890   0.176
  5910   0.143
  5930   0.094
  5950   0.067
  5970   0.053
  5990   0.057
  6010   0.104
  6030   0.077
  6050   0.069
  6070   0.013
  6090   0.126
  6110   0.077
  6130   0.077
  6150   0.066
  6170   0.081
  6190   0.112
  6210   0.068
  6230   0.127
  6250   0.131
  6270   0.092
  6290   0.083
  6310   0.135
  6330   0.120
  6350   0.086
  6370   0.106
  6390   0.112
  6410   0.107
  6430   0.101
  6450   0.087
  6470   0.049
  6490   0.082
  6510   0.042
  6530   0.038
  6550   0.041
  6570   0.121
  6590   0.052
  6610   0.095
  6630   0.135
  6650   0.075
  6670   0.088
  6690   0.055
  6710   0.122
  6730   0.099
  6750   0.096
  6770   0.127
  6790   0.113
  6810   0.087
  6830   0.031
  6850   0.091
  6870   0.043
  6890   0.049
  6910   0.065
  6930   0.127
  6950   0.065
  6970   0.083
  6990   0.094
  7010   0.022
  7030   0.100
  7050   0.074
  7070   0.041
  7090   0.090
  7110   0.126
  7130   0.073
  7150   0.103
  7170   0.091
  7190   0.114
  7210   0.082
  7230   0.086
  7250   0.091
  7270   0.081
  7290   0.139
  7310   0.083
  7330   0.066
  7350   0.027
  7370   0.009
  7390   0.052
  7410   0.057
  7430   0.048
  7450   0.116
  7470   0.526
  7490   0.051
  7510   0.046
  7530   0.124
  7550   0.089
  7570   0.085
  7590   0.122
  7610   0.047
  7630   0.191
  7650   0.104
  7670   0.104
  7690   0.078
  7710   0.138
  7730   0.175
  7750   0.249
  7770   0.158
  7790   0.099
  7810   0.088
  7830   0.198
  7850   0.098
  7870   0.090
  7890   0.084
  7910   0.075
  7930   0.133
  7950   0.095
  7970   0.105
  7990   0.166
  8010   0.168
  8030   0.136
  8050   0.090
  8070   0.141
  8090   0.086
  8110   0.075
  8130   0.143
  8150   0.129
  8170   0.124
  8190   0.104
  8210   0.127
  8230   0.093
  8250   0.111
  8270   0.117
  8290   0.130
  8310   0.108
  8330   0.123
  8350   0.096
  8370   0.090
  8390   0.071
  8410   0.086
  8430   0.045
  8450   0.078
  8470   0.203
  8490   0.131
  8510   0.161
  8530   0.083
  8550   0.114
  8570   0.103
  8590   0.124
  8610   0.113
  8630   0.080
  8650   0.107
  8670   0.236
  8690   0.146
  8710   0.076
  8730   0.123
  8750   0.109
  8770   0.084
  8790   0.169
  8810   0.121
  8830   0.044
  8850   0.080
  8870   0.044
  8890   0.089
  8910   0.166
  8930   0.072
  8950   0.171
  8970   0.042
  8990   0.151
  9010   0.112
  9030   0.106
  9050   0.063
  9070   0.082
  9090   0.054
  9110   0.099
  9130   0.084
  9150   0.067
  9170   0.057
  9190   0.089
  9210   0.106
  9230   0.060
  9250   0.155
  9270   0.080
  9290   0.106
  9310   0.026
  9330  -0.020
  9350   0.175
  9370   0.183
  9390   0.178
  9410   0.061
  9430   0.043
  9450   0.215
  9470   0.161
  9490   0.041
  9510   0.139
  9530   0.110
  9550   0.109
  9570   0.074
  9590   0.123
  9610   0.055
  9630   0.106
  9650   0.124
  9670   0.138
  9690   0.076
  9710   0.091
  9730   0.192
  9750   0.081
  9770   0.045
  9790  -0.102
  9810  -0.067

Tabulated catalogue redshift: 1.003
